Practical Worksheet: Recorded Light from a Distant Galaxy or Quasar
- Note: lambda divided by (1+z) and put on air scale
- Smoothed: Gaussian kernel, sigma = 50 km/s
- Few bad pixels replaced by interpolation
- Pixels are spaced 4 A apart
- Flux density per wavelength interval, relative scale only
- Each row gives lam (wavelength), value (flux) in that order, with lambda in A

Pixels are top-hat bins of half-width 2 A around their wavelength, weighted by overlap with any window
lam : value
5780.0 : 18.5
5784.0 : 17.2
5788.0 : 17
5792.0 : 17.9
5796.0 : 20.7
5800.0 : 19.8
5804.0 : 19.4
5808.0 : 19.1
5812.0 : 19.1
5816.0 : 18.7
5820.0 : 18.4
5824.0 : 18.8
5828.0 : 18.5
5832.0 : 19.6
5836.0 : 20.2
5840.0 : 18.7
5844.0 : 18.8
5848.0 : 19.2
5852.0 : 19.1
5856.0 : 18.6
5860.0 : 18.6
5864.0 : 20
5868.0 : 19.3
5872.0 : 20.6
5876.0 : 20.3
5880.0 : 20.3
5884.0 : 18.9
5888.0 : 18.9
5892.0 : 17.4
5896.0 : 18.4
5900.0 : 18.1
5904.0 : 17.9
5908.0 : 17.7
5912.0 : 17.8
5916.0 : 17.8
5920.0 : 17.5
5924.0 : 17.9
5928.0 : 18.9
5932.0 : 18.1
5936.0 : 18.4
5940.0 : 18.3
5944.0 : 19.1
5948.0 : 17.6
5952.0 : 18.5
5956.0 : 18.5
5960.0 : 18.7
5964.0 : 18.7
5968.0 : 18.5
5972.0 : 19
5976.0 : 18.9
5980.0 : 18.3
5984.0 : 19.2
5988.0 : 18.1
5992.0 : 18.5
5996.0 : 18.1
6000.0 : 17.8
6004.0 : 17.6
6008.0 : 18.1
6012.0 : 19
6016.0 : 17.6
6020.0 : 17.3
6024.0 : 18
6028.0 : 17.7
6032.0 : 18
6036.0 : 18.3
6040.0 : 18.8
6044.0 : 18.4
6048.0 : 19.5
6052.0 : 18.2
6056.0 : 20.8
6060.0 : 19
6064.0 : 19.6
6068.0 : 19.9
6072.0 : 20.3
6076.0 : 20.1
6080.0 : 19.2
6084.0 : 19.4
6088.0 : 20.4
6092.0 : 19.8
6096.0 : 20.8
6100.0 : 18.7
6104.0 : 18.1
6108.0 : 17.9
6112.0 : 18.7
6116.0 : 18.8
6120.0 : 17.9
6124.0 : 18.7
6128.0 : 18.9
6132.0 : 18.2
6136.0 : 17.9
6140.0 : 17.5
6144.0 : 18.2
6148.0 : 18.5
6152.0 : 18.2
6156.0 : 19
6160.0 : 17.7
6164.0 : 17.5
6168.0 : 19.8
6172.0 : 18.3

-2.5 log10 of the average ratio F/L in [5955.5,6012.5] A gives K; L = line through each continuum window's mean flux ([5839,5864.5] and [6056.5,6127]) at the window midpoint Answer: 0.039 mag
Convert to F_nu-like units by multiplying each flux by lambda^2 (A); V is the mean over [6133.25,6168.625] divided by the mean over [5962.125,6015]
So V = 1.04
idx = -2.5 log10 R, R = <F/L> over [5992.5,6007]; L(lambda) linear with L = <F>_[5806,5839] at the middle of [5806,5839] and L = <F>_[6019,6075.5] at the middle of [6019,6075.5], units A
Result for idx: 0.06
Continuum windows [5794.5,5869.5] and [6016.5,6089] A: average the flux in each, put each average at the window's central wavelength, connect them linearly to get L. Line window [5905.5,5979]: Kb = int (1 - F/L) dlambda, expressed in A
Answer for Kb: 2.9 A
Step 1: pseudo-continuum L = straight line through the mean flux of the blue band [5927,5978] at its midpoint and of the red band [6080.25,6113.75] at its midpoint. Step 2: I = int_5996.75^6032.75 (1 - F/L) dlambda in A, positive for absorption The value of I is 1.8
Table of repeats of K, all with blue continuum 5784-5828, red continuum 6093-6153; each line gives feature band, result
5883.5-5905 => 0.028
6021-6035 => 0.042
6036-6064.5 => -0.031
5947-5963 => 0.015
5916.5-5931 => 0.036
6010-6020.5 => 0.032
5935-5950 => 0.019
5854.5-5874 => -0.040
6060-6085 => -0.066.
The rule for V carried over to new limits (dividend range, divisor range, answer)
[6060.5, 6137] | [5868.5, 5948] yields 1.10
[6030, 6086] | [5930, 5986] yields 1.07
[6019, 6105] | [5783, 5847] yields 1.10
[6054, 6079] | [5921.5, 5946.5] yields 1.13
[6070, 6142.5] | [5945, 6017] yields 1.07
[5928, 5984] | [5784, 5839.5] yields 1.03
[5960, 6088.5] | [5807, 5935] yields 1.05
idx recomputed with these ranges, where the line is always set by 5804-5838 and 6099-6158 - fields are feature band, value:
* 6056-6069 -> -0.067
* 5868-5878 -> -0.071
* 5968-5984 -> -0.003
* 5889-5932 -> 0.052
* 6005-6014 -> 0.010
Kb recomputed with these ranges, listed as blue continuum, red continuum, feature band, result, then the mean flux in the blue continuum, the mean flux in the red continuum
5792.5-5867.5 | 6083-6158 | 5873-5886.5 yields -0.5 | 19.2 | 18.7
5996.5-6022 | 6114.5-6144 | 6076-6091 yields -1.3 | 17.9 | 18.3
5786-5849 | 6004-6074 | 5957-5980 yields 0.1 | 19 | 18.7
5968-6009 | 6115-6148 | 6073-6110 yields -2.2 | 18.4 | 18.3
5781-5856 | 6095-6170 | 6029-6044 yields 0.2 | 18.9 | 18.4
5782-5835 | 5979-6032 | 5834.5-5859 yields -0.5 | 18.8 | 18.1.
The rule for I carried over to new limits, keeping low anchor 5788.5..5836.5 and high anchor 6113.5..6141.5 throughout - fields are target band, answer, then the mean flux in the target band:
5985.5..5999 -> 0.3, 18.2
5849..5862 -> 0.1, 18.8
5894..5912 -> 0.8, 18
